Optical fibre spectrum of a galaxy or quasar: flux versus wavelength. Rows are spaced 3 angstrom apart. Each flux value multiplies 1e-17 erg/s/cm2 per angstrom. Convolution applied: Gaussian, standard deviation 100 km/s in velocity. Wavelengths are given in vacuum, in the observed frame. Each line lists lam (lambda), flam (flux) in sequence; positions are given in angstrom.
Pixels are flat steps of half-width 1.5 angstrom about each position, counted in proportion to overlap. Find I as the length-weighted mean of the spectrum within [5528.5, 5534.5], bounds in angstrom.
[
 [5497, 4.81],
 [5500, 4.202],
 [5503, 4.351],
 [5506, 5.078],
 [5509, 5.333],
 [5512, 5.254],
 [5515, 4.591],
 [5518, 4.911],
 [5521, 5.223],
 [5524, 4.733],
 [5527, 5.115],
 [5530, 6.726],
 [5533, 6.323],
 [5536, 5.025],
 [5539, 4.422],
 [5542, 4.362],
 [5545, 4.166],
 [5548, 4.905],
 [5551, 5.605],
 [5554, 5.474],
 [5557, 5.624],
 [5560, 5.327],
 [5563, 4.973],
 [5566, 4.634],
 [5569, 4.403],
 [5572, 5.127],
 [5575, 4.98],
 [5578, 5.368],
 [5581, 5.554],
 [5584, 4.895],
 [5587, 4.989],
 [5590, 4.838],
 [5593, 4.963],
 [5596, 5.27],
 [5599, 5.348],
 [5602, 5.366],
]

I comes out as 6.52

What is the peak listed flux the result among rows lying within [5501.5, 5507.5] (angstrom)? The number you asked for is 5.078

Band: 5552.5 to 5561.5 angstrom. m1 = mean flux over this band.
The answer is 5.48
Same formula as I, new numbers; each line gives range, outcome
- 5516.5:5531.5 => 5.34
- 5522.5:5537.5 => 5.58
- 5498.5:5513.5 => 4.84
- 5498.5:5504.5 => 4.28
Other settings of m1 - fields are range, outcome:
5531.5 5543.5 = 5.03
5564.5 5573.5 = 4.72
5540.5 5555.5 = 4.9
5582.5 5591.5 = 4.91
